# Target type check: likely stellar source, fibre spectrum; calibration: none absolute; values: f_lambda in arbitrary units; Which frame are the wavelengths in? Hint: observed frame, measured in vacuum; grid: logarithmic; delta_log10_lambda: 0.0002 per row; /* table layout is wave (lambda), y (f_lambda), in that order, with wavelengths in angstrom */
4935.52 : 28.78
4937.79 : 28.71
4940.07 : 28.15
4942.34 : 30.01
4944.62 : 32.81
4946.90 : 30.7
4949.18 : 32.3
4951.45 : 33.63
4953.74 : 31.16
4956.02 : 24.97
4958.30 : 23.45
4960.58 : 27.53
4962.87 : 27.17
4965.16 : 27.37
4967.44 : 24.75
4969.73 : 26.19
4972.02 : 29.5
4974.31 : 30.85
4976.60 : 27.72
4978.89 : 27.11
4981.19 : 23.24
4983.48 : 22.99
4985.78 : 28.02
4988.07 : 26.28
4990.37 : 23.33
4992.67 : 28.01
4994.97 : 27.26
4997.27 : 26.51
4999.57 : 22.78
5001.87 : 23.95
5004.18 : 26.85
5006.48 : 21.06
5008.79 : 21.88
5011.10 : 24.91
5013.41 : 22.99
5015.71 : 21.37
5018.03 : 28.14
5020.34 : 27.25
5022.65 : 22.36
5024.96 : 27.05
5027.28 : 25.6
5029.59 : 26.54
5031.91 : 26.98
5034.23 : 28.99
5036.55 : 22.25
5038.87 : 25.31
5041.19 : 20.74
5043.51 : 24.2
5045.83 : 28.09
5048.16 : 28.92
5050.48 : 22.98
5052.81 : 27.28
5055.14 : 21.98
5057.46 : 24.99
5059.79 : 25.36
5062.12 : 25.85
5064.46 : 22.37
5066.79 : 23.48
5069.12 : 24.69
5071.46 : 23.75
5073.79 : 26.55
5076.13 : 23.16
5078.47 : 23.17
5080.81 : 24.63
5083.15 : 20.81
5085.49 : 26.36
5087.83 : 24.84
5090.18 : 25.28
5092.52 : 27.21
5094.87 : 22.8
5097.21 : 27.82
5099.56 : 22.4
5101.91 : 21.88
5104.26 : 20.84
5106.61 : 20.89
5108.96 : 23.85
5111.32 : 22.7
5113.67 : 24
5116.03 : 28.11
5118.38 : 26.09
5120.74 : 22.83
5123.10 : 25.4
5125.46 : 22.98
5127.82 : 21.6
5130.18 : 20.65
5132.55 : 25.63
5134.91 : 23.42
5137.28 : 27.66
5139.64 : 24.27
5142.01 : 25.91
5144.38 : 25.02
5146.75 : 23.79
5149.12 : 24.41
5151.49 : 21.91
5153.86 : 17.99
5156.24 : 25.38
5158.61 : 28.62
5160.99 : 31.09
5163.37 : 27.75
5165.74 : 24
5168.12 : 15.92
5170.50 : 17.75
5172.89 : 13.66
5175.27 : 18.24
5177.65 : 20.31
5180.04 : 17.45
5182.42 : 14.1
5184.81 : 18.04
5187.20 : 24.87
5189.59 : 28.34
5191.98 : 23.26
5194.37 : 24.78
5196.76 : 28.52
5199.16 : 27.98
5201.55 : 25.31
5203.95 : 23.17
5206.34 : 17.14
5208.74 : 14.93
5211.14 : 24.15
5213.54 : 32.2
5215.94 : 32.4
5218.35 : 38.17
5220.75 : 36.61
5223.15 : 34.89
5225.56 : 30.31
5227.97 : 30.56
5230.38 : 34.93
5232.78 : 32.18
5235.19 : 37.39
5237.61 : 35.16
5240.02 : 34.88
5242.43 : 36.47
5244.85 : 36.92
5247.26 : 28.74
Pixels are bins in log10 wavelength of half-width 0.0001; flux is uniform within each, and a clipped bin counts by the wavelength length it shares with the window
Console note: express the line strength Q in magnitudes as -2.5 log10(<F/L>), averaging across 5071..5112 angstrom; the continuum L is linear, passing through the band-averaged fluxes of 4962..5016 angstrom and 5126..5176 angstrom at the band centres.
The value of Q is 0.01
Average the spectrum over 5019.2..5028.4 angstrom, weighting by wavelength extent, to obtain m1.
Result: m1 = 25.6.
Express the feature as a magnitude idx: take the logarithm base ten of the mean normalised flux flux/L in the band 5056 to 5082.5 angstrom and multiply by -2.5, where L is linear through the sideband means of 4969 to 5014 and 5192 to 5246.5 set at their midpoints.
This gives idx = 0.12 mag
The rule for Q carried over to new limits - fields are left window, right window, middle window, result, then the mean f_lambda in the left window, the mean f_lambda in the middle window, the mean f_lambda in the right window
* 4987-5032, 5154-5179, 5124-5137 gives -0.02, 25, 23.2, 22.1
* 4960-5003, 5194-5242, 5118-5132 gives 0.23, 26.3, 23.2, 30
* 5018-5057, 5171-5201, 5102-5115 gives 0.06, 25.5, 22.5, 21.6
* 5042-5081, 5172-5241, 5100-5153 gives 0.08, 24.8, 23.8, 26.7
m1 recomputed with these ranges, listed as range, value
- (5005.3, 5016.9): 22.5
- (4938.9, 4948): 30.4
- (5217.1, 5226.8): 34.9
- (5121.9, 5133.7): 23.2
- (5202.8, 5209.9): 18.4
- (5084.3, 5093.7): 25.9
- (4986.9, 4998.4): 26.3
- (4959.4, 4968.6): 26.7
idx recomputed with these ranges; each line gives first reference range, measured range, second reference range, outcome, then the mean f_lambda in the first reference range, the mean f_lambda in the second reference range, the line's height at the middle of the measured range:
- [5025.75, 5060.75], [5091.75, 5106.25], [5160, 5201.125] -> 0.02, 25.4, 22.1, 24.1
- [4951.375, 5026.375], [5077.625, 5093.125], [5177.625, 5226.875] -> 0.05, 25.9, 25.7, 25.8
